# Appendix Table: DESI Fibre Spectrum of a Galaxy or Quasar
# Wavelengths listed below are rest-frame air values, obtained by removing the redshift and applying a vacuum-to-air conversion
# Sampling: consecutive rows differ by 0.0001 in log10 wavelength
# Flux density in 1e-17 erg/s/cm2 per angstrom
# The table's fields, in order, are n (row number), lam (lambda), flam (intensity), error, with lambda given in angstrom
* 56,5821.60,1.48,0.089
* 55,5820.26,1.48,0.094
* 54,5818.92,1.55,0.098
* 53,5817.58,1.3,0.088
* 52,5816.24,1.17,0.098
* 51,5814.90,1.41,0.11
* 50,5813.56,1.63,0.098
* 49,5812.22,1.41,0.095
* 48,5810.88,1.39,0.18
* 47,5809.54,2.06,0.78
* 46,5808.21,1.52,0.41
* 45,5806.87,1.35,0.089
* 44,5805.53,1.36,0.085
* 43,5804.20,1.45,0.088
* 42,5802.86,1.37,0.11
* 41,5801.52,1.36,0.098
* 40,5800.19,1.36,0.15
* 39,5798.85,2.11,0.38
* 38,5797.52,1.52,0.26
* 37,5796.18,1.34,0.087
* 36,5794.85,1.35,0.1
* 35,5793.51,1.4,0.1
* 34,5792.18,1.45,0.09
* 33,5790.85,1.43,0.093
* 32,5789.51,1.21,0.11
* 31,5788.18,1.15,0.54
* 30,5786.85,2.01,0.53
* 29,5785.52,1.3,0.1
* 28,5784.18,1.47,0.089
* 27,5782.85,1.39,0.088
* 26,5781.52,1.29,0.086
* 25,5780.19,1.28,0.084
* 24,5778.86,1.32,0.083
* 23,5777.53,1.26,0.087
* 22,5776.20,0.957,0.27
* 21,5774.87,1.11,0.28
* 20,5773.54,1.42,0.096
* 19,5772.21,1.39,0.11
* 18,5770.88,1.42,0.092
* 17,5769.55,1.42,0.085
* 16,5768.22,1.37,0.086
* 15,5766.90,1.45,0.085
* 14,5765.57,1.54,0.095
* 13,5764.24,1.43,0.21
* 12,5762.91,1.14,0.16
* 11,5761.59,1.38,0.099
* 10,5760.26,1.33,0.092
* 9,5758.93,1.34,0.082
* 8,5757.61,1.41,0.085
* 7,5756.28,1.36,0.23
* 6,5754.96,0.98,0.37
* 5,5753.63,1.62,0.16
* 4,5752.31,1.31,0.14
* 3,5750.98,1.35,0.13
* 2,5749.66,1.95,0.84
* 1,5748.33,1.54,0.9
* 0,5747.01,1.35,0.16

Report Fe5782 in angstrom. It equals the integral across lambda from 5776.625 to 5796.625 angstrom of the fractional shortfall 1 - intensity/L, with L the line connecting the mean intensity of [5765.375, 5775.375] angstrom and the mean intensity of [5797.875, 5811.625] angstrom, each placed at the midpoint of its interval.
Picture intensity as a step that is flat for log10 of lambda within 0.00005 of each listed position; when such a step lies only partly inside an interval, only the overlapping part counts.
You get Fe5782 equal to 1.2 angstrom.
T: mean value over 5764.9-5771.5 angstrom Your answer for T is 1.44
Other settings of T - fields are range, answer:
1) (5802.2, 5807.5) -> 1.38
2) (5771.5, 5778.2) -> 1.23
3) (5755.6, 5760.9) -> 1.36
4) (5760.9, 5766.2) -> 1.37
